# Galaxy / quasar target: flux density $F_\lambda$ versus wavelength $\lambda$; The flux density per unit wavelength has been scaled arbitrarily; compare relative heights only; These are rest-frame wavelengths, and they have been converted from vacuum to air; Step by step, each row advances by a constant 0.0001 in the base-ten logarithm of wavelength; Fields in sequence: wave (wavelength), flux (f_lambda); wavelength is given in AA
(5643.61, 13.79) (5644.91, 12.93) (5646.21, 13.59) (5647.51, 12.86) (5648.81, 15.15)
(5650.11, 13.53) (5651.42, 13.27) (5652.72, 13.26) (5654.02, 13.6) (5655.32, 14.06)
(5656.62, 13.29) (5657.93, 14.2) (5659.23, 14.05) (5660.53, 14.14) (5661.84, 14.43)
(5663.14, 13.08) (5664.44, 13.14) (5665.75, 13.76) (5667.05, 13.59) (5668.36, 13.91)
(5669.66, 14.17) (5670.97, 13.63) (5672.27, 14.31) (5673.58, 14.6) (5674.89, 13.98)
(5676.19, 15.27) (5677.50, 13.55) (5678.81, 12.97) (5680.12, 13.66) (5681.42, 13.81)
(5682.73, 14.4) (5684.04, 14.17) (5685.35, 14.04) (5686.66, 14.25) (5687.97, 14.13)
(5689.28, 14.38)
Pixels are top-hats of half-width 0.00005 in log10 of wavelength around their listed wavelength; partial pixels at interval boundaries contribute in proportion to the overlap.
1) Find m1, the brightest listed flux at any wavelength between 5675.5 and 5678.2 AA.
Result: 15.27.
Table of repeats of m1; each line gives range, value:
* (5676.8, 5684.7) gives 14.4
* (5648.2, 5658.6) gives 15.15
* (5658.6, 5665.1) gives 14.43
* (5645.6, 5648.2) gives 13.59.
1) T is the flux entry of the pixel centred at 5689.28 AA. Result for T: 14.38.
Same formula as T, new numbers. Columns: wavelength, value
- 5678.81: 12.97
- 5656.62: 13.29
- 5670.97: 13.63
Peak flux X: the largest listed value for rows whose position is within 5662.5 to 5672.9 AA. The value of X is 14.31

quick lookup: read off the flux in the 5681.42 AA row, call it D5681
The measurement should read 13.81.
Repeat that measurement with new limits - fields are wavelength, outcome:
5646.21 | 13.59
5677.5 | 13.55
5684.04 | 14.17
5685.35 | 14.04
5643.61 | 13.79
